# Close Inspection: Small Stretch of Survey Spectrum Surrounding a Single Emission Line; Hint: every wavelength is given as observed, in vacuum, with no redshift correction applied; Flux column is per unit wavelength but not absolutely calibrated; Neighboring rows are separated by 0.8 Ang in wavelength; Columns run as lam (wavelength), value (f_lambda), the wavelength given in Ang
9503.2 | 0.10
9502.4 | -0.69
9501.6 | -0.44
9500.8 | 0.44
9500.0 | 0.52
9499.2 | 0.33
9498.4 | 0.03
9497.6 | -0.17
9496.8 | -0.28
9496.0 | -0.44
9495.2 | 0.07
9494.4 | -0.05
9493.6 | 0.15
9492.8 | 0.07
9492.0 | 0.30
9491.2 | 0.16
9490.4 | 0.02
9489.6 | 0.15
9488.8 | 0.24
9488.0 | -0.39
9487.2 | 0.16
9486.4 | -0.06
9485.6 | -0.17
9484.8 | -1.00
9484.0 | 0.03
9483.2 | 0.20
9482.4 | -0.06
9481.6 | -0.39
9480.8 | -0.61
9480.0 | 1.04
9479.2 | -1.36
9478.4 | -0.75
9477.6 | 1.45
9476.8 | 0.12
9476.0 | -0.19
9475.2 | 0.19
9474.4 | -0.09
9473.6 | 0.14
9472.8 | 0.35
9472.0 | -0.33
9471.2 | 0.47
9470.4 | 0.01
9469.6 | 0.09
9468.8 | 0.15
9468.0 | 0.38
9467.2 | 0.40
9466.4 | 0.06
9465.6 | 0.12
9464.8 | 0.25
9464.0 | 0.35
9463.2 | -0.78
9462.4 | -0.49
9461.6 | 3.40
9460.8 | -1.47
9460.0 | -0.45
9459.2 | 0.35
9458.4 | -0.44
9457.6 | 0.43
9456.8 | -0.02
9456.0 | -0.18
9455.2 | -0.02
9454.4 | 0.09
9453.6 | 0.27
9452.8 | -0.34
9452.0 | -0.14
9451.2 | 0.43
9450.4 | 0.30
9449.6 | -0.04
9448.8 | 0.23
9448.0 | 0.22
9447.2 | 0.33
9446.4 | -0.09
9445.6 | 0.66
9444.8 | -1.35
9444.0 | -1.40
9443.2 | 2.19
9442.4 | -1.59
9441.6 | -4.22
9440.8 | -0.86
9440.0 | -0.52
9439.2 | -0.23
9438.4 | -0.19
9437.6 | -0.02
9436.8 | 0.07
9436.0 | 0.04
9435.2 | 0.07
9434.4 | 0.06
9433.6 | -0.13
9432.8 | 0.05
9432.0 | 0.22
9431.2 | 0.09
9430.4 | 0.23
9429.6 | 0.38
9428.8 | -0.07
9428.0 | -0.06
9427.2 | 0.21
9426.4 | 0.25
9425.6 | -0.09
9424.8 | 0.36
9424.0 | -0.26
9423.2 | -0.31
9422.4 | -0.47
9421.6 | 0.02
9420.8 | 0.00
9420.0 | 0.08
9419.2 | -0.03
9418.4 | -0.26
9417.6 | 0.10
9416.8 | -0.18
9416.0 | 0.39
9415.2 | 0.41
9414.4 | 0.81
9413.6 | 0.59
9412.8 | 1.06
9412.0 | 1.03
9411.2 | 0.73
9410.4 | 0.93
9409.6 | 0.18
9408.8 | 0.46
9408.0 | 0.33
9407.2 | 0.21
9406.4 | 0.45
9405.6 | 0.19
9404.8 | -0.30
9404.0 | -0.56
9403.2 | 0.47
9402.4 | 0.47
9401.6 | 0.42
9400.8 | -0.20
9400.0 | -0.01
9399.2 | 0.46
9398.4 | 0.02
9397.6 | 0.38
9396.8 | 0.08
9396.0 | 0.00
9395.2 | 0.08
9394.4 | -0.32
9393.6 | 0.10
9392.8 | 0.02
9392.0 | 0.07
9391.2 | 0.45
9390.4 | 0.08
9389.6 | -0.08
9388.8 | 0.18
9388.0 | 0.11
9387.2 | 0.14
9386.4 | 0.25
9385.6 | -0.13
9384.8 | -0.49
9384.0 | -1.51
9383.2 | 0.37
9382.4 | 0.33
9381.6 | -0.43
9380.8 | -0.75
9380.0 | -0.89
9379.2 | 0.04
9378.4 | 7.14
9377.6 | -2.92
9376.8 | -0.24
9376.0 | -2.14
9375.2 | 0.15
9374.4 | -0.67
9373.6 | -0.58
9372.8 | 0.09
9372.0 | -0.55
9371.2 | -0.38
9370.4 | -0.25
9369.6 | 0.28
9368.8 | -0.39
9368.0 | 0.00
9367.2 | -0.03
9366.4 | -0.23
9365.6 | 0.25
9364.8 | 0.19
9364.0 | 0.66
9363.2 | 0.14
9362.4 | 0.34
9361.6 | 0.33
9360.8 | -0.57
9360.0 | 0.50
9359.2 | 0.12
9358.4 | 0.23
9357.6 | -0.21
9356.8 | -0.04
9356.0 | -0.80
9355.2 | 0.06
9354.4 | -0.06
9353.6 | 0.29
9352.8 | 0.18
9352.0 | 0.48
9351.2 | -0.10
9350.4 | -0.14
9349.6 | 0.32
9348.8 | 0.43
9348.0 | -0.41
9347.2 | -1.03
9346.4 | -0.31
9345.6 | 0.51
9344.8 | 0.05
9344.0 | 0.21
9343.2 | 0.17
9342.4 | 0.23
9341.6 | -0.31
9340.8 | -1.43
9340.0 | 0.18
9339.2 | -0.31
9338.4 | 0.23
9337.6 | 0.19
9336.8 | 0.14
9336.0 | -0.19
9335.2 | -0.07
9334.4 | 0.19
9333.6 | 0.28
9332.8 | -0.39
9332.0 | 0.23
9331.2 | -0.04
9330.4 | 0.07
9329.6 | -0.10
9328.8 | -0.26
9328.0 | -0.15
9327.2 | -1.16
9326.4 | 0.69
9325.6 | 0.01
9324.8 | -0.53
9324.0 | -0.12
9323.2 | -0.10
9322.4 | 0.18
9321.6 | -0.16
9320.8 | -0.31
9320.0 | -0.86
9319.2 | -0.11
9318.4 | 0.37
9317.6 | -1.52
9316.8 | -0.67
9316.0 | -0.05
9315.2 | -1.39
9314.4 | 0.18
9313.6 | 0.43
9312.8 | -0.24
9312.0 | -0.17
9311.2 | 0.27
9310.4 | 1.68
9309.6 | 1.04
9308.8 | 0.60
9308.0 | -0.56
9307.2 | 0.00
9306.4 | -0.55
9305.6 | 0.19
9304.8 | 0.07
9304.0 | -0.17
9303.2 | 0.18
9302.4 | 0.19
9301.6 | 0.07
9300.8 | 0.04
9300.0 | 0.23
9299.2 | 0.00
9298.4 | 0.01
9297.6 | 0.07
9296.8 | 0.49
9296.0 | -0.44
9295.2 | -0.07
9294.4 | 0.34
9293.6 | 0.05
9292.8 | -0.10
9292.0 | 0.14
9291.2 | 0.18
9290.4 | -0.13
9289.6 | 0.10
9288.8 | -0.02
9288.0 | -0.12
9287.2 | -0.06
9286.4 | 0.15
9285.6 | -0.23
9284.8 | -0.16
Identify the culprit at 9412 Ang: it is H-beta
